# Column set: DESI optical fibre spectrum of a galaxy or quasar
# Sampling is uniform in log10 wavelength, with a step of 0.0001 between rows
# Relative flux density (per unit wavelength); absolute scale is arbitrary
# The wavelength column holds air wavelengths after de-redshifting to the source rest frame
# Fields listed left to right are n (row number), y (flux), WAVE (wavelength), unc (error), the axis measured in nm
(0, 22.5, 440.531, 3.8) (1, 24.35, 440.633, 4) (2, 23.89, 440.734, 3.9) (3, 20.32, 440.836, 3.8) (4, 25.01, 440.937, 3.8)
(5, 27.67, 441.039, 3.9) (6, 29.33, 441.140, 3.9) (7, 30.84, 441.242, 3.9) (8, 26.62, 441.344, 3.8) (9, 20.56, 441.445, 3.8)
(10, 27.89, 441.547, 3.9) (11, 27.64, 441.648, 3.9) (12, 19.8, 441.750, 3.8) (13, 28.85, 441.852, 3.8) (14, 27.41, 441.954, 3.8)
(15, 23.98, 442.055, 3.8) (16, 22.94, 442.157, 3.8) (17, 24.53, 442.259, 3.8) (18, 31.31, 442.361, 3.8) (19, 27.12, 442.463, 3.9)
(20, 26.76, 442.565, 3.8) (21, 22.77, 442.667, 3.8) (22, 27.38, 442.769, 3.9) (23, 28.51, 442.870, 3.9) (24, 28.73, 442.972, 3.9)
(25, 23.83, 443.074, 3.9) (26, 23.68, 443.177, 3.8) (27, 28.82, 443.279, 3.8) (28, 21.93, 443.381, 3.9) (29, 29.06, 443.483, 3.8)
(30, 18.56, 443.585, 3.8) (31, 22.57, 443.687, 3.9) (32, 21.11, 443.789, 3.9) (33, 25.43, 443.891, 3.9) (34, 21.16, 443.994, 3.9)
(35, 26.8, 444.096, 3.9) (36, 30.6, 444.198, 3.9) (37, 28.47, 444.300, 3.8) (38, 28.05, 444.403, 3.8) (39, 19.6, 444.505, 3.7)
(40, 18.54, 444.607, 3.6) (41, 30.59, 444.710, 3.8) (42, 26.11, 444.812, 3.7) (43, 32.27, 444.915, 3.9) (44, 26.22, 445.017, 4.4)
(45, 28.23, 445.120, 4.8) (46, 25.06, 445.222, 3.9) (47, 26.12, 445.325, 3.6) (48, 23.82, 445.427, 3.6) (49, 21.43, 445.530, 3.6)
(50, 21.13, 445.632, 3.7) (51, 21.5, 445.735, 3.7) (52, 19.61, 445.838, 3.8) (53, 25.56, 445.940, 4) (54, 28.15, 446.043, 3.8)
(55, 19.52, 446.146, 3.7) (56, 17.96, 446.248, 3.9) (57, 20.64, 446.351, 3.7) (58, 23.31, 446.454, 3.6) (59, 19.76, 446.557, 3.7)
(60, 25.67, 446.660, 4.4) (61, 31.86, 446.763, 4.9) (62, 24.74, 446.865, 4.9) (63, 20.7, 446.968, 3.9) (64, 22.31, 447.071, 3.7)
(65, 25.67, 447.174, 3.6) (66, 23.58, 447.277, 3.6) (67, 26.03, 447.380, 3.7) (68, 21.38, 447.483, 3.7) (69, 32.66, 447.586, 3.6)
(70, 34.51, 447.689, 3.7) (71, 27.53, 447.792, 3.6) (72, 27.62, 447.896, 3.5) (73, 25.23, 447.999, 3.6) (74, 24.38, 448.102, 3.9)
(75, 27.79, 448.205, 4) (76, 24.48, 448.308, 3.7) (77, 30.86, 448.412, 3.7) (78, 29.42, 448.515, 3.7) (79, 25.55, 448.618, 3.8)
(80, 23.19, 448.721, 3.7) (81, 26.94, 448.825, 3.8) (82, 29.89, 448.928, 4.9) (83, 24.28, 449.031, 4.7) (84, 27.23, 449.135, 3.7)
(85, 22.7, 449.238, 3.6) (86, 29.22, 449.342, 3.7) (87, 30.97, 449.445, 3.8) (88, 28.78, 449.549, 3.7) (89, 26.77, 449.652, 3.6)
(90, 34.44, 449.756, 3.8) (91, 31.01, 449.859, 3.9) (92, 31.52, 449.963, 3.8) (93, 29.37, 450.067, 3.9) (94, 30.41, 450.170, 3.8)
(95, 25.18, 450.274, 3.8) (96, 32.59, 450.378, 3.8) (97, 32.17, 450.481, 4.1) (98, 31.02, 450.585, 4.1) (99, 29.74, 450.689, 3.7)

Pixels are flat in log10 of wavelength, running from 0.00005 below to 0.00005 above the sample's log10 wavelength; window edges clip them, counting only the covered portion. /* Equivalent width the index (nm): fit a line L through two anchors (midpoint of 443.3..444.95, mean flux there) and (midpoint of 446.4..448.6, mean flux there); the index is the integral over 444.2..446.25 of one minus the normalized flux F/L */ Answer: 0.06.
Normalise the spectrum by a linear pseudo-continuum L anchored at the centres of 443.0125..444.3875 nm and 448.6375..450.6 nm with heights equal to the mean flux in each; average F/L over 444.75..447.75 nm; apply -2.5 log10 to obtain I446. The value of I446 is 0.08 mag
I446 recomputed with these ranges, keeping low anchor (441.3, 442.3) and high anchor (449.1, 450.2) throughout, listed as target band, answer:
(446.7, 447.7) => 0.08 mag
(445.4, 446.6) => 0.24 mag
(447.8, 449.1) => 0.08 mag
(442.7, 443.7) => 0.02 mag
